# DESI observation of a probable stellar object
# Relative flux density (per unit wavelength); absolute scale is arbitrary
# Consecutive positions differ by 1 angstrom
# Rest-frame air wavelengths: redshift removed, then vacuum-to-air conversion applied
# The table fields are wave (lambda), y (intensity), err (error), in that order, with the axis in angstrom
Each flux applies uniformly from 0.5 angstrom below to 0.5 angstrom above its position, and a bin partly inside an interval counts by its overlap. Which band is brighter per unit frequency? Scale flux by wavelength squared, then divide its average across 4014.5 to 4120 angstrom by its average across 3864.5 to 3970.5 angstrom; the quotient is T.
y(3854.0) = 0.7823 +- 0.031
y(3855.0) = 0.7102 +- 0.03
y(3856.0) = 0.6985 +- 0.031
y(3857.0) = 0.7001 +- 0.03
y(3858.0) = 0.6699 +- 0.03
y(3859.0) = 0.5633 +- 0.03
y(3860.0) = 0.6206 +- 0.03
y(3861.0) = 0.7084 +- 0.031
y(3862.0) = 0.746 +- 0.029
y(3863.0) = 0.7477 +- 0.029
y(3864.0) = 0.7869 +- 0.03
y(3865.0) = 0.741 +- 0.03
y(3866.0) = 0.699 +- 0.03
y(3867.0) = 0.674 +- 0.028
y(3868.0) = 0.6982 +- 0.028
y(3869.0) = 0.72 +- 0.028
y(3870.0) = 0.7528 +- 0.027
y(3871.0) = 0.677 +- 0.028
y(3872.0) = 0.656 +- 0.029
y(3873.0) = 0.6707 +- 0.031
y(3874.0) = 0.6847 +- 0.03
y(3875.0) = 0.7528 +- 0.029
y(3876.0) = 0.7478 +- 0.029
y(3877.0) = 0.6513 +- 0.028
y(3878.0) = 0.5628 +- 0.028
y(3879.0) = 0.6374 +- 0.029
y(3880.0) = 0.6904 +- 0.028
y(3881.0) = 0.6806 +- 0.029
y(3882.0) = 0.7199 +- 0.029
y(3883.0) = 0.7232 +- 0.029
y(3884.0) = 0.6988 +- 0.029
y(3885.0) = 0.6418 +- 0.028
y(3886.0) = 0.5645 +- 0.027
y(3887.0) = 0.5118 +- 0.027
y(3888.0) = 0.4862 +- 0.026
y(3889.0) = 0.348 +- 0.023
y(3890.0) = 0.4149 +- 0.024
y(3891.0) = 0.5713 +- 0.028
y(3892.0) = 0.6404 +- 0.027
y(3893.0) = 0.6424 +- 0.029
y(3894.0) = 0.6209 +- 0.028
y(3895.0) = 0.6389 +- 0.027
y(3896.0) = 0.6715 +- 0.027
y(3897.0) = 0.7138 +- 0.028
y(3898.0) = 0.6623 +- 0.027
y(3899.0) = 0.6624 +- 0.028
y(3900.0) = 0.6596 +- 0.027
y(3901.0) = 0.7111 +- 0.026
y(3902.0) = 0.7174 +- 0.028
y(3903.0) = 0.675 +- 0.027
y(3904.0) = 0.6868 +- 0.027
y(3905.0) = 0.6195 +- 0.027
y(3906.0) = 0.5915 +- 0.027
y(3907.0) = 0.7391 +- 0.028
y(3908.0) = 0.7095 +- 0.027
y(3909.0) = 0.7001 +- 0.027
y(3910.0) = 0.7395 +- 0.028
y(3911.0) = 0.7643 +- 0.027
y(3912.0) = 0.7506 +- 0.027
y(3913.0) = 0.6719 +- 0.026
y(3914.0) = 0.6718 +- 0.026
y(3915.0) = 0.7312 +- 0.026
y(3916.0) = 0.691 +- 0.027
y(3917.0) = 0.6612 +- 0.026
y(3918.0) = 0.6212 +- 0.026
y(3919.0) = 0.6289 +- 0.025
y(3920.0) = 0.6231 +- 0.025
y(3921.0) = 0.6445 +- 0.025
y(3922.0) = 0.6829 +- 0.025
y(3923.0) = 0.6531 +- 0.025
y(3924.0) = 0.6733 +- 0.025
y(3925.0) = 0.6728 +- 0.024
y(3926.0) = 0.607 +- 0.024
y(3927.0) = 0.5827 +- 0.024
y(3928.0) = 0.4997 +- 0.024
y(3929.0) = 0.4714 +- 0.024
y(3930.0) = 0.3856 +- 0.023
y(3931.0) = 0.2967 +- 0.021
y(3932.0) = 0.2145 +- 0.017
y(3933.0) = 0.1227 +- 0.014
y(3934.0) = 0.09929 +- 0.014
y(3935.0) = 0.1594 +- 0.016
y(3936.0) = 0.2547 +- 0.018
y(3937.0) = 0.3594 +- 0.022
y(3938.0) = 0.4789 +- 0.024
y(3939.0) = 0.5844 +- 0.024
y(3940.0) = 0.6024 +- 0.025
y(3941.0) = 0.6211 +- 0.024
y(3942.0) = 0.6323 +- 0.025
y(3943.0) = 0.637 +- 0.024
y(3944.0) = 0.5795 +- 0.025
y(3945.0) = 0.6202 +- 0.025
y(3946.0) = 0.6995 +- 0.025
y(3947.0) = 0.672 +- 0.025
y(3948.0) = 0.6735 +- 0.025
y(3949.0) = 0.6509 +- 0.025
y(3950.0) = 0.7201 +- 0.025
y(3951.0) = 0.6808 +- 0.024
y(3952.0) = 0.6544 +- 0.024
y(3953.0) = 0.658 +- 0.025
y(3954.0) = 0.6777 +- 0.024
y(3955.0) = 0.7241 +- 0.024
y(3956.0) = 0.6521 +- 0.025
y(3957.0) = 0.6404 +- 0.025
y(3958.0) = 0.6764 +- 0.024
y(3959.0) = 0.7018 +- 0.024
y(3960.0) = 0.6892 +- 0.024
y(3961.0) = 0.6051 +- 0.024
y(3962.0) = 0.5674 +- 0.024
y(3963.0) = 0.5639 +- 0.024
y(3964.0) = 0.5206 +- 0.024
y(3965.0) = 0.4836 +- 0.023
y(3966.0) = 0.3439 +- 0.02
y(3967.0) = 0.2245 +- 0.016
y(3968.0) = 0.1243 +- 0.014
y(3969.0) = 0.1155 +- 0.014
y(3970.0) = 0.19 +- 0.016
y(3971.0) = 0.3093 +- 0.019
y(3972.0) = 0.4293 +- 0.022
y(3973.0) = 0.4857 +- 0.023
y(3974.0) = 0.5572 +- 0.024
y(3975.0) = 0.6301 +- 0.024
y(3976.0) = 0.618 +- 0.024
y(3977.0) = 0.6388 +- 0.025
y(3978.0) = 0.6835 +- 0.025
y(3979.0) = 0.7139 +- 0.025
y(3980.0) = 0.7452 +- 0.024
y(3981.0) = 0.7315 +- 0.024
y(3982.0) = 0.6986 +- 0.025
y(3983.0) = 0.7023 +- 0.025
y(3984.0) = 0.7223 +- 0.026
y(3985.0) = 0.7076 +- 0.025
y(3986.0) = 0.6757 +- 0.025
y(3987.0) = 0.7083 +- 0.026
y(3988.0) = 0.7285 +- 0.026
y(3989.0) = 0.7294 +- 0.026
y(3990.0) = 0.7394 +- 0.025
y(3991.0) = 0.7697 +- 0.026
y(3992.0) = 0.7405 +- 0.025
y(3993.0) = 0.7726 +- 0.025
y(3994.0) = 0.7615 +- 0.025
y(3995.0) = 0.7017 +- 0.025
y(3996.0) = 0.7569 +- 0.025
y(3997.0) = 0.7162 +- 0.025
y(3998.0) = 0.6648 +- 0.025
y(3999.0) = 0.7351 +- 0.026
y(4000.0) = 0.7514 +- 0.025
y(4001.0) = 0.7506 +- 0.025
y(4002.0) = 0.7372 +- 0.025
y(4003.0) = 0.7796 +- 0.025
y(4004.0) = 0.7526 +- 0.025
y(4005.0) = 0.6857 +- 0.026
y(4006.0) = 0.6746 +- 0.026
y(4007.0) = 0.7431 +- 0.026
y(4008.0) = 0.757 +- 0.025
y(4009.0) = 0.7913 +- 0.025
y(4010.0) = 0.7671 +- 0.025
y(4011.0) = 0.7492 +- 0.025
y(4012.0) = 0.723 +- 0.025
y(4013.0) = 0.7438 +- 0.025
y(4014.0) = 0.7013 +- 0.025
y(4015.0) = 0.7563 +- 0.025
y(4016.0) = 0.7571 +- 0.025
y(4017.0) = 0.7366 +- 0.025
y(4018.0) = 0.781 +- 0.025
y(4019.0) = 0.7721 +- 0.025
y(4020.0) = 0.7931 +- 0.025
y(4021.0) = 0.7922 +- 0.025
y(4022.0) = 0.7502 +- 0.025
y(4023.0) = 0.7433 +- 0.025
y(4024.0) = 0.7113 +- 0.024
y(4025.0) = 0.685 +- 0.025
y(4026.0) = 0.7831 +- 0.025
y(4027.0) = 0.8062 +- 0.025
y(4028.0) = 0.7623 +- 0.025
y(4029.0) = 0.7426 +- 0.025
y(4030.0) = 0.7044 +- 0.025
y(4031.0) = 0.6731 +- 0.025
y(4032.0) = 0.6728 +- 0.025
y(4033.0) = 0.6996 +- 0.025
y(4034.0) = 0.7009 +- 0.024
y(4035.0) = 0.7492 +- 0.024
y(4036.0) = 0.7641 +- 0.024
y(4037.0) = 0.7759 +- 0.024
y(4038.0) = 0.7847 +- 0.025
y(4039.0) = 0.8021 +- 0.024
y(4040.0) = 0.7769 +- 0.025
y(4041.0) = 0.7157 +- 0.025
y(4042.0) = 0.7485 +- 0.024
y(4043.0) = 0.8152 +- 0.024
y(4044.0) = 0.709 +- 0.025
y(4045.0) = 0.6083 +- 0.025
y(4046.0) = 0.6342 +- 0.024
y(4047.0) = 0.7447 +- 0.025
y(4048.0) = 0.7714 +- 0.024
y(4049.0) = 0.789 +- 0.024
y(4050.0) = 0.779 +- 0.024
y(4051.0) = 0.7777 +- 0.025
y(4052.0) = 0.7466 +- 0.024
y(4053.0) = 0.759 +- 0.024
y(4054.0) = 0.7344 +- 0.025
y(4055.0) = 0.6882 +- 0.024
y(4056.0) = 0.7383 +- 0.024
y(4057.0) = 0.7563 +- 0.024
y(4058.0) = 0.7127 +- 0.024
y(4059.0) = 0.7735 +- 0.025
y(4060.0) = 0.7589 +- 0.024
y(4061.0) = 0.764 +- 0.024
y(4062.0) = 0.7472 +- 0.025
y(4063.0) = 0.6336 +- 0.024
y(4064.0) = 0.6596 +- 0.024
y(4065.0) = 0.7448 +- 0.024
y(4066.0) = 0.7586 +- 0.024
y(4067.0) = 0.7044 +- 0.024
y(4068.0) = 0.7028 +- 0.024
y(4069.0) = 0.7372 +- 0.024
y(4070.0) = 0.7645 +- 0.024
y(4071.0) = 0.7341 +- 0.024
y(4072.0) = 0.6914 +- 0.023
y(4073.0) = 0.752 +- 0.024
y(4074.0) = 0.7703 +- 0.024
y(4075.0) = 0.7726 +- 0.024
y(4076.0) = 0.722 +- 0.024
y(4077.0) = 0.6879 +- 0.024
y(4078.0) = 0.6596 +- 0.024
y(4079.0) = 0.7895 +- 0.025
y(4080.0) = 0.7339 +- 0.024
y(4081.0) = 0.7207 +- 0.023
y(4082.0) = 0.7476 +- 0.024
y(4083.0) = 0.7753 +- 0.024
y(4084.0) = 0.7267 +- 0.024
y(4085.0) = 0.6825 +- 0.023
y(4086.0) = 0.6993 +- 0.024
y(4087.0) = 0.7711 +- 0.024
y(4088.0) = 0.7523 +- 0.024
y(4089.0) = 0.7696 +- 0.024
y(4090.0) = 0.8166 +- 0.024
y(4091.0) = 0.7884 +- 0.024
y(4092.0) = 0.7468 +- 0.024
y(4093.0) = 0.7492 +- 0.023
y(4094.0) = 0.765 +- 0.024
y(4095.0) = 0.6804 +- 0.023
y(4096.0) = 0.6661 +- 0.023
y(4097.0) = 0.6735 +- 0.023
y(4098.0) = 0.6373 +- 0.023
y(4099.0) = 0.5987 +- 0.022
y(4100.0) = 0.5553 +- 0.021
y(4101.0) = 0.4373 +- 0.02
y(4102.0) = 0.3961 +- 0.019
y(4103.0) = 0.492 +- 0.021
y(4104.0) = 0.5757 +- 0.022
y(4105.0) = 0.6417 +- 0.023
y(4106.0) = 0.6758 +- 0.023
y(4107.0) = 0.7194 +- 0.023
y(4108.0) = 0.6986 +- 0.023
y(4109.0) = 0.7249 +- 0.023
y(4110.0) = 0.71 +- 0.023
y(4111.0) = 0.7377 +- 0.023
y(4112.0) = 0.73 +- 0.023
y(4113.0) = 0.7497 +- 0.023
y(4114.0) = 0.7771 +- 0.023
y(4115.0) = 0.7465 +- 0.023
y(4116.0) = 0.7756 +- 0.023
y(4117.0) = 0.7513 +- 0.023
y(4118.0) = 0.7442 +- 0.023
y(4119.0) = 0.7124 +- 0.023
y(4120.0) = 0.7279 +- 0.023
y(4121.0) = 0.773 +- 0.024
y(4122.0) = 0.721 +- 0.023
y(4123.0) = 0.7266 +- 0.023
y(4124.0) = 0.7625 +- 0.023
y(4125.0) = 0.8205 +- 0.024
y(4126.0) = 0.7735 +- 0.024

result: 1.31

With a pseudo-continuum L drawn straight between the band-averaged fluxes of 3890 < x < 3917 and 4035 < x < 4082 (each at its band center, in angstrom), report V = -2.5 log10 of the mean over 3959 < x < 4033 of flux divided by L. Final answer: 0.075 mag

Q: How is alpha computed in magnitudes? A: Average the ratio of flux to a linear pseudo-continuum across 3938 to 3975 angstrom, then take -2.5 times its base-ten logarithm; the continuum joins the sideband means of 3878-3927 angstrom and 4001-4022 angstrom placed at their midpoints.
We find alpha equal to 0.25 mag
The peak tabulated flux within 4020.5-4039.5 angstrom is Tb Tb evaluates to 0.8062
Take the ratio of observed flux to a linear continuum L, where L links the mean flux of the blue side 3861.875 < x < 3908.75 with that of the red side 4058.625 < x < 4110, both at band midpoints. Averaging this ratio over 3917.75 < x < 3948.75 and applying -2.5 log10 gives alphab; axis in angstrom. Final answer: 0.28 mag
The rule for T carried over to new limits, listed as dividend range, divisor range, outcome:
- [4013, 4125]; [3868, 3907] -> 1.23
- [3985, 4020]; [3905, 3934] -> 1.30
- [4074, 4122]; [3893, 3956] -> 1.27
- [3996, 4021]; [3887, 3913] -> 1.22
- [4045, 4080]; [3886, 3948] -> 1.35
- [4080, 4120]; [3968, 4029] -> 1.06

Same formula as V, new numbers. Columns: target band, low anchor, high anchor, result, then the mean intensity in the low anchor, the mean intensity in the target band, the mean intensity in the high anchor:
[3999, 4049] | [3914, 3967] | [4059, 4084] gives -0.11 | 0.562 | 0.742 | 0.731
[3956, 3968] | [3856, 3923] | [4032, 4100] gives 0.28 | 0.665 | 0.534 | 0.731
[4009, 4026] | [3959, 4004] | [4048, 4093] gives -0.13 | 0.617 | 0.75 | 0.74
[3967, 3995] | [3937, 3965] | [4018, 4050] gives 0.12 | 0.629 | 0.603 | 0.743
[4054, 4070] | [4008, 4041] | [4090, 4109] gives -0.05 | 0.748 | 0.727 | 0.646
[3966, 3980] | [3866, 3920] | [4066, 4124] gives 0.45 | 0.659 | 0.447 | 0.708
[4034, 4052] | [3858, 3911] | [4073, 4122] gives -0.08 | 0.662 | 0.748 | 0.704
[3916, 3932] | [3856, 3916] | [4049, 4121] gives 0.18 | 0.667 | 0.572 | 0.714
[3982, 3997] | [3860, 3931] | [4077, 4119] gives -0.09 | 0.652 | 0.728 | 0.697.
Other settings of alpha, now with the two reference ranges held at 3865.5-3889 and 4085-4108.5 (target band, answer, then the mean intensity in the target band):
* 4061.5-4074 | -0.09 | 0.721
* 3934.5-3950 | 0.19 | 0.554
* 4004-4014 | -0.11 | 0.736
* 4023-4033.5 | -0.10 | 0.725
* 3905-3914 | -0.07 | 0.701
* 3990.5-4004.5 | -0.12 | 0.742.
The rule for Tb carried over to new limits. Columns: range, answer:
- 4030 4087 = 0.8152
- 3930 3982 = 0.7452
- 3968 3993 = 0.7726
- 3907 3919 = 0.7643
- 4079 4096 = 0.8166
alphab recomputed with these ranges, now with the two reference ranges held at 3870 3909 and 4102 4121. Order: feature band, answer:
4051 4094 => -0.073 mag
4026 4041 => -0.098 mag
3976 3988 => -0.051 mag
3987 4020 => -0.106 mag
